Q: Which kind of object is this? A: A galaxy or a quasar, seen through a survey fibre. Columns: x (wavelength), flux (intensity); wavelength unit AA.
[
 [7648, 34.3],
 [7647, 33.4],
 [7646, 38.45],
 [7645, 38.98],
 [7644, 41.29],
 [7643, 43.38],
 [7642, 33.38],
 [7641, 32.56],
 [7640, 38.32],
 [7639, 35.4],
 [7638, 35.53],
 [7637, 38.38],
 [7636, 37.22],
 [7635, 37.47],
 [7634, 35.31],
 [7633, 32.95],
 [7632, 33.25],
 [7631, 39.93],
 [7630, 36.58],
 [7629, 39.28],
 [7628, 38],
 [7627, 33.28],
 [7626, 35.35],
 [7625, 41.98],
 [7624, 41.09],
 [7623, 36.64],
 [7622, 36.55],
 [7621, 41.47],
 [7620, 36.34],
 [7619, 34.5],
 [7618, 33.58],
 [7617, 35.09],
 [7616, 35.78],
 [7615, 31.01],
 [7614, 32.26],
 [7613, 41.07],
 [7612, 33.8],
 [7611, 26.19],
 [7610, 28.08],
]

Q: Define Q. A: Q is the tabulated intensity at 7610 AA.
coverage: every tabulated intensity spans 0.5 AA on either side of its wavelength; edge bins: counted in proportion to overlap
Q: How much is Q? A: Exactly 28.08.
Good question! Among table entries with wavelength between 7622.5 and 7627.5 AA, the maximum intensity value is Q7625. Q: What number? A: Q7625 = 41.98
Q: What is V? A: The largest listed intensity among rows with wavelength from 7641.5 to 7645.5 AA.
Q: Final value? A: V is 43.38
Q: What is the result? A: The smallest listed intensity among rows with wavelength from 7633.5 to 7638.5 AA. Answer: 35.31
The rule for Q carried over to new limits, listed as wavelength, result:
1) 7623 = 36.64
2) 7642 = 33.38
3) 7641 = 32.56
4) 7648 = 34.3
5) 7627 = 33.28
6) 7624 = 41.09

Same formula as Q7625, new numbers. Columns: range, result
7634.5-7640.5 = 38.38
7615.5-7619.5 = 35.78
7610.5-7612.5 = 33.8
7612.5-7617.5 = 41.07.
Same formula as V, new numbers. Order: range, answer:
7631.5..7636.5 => 37.47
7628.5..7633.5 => 39.93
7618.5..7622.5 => 41.47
